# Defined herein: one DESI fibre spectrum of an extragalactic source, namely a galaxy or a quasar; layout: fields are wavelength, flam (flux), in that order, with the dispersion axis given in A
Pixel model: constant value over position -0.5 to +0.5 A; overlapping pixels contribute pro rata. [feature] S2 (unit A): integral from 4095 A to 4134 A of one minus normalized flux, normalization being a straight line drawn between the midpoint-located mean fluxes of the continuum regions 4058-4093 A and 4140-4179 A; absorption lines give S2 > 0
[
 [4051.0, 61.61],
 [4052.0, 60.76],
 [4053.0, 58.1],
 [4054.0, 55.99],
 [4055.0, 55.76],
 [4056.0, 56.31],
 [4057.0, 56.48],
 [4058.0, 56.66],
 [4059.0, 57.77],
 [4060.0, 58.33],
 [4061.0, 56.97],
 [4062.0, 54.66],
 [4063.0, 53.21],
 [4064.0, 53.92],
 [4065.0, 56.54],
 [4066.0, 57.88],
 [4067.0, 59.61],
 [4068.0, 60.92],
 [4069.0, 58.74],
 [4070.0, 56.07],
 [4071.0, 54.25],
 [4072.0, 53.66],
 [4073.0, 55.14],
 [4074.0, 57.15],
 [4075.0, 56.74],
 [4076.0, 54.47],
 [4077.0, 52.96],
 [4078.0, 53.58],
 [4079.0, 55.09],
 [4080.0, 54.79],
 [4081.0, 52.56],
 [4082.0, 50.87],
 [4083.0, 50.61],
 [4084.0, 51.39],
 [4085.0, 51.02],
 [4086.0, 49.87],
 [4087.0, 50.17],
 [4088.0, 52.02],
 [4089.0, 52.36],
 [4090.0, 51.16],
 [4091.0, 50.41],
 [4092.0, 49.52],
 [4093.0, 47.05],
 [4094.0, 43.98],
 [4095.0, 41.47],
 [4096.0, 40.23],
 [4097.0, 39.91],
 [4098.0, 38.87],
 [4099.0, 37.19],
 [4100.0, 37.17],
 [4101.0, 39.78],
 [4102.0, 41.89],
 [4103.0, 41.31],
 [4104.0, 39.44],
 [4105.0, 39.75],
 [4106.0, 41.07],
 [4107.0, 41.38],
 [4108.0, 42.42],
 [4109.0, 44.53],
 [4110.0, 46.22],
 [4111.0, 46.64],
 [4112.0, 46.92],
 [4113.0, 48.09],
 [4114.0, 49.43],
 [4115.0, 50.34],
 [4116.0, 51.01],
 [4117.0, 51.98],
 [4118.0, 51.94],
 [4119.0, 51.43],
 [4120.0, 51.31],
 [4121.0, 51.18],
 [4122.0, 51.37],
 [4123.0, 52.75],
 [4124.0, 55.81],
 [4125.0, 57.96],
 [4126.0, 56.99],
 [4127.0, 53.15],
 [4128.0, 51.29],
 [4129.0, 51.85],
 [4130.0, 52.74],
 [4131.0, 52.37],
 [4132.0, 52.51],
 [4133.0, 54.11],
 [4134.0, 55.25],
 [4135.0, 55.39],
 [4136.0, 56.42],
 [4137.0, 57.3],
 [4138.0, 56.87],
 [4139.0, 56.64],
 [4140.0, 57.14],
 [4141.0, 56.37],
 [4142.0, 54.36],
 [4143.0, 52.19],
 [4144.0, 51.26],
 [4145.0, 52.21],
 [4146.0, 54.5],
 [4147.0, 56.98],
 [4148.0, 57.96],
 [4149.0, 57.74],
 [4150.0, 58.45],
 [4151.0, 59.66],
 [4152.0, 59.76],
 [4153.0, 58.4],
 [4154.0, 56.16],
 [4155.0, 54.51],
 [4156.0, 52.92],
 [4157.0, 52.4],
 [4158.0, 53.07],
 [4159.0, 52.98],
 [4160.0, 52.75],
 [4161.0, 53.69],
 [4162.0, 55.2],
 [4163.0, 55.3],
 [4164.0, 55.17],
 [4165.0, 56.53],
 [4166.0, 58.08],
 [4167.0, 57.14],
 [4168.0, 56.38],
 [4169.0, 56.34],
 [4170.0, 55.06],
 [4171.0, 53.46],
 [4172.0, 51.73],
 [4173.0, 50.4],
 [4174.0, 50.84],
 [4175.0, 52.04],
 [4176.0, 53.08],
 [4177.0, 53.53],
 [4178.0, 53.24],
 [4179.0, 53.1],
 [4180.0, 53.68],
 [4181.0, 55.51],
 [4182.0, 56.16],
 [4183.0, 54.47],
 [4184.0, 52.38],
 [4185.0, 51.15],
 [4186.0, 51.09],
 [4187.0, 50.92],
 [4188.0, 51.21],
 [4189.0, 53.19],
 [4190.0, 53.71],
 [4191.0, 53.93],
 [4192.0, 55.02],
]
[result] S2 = 4.99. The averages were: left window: 54.2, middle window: 47.5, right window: 54.8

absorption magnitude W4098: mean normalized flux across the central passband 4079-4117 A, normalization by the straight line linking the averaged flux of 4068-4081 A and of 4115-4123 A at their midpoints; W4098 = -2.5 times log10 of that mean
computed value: 0.155 mag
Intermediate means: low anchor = 55.3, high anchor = 51.5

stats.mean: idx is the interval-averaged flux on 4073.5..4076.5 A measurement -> 56.1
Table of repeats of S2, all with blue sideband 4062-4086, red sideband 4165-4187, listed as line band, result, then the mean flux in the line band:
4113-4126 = 0.5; 52.2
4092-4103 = 2.7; 41.2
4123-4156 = -0.8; 55.4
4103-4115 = 2.2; 44.3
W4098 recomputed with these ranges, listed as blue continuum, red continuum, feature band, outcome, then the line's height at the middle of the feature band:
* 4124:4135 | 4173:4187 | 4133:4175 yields -0.03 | 53.5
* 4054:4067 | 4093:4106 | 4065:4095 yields -0.10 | 48.4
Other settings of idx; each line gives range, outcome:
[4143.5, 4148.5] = 54.6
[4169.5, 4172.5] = 53.4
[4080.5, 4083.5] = 51.3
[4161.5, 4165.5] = 55.5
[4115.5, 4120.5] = 51.5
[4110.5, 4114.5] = 47.8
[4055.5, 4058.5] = 56.5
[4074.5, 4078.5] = 54.4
